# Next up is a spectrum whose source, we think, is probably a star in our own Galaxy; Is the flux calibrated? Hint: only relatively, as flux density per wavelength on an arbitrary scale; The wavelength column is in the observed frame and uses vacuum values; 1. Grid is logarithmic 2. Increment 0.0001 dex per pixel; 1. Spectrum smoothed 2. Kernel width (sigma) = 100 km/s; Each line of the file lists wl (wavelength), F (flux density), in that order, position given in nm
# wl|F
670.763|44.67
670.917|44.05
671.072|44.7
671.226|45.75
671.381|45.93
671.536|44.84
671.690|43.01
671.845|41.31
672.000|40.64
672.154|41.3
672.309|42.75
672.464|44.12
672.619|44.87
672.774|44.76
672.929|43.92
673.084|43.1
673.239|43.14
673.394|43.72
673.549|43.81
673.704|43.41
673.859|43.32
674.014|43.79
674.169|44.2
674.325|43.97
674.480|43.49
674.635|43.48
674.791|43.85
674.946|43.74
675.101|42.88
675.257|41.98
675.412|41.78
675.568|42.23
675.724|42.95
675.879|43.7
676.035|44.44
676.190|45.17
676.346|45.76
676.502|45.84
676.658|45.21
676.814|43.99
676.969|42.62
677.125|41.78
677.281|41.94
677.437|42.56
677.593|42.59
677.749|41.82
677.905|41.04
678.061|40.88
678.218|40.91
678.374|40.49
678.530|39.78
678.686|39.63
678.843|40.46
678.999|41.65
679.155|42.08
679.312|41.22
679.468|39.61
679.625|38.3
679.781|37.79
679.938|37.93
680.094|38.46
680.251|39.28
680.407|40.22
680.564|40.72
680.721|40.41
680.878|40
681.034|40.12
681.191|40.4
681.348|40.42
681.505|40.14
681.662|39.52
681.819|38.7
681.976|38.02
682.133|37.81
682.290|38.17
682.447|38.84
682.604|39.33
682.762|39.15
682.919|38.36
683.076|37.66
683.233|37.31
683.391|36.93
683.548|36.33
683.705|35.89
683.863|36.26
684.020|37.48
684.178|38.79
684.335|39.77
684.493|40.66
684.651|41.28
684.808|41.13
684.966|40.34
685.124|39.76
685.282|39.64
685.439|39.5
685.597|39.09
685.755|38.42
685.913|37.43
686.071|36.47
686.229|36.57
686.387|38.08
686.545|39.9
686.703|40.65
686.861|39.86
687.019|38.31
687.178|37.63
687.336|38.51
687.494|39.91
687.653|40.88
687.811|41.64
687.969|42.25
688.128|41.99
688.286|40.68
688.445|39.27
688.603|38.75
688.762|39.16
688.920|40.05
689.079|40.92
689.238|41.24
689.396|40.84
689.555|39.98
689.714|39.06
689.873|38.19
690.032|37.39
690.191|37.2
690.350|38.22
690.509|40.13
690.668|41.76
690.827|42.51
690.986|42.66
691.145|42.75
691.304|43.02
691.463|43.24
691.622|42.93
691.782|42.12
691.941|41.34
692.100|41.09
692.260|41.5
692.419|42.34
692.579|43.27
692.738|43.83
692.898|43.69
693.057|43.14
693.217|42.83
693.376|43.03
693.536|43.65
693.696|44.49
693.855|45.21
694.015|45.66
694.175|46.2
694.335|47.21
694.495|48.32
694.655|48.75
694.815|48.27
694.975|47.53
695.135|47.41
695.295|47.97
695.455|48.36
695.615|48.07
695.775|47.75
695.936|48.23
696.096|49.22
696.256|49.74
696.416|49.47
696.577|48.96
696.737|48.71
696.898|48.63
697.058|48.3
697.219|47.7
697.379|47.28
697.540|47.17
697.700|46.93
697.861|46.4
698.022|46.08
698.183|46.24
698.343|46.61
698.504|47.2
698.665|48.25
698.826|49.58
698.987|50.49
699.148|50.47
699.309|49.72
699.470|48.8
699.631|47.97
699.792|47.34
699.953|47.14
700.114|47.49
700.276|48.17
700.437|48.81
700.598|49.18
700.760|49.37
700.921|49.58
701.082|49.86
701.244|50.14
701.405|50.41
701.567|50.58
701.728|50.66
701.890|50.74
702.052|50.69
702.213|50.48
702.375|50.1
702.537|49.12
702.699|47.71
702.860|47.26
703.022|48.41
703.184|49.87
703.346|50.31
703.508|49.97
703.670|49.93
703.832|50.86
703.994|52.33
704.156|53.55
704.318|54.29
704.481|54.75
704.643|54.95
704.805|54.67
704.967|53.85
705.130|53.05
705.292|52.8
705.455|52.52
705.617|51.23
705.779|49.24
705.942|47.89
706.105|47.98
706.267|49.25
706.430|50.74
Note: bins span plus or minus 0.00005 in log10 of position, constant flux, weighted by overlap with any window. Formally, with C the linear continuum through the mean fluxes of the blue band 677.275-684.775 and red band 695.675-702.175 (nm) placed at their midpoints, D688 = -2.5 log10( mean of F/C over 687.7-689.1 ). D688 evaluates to 0.07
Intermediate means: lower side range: 39.5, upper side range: 48.7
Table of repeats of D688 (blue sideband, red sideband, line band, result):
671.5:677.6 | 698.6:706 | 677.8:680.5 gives 0.12 mag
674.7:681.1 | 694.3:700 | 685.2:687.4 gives 0.15 mag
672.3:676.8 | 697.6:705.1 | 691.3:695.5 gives 0.08 mag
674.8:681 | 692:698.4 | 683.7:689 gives 0.12 mag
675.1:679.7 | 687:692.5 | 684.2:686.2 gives 0.05 mag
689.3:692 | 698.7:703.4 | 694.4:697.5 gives -0.07 mag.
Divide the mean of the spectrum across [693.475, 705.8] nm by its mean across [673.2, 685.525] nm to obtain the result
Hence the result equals 1.2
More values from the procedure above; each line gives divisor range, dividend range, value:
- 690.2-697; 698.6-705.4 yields 1.12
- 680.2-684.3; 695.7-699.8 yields 1.25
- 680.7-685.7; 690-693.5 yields 1.08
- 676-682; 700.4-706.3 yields 1.24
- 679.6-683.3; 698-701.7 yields 1.25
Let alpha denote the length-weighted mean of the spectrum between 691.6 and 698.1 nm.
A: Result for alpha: 46.1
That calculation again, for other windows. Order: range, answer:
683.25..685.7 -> 38.8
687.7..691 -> 40.1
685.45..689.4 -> 39.5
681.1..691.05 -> 39.3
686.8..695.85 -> 42.5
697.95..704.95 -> 49.8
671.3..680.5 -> 42.4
